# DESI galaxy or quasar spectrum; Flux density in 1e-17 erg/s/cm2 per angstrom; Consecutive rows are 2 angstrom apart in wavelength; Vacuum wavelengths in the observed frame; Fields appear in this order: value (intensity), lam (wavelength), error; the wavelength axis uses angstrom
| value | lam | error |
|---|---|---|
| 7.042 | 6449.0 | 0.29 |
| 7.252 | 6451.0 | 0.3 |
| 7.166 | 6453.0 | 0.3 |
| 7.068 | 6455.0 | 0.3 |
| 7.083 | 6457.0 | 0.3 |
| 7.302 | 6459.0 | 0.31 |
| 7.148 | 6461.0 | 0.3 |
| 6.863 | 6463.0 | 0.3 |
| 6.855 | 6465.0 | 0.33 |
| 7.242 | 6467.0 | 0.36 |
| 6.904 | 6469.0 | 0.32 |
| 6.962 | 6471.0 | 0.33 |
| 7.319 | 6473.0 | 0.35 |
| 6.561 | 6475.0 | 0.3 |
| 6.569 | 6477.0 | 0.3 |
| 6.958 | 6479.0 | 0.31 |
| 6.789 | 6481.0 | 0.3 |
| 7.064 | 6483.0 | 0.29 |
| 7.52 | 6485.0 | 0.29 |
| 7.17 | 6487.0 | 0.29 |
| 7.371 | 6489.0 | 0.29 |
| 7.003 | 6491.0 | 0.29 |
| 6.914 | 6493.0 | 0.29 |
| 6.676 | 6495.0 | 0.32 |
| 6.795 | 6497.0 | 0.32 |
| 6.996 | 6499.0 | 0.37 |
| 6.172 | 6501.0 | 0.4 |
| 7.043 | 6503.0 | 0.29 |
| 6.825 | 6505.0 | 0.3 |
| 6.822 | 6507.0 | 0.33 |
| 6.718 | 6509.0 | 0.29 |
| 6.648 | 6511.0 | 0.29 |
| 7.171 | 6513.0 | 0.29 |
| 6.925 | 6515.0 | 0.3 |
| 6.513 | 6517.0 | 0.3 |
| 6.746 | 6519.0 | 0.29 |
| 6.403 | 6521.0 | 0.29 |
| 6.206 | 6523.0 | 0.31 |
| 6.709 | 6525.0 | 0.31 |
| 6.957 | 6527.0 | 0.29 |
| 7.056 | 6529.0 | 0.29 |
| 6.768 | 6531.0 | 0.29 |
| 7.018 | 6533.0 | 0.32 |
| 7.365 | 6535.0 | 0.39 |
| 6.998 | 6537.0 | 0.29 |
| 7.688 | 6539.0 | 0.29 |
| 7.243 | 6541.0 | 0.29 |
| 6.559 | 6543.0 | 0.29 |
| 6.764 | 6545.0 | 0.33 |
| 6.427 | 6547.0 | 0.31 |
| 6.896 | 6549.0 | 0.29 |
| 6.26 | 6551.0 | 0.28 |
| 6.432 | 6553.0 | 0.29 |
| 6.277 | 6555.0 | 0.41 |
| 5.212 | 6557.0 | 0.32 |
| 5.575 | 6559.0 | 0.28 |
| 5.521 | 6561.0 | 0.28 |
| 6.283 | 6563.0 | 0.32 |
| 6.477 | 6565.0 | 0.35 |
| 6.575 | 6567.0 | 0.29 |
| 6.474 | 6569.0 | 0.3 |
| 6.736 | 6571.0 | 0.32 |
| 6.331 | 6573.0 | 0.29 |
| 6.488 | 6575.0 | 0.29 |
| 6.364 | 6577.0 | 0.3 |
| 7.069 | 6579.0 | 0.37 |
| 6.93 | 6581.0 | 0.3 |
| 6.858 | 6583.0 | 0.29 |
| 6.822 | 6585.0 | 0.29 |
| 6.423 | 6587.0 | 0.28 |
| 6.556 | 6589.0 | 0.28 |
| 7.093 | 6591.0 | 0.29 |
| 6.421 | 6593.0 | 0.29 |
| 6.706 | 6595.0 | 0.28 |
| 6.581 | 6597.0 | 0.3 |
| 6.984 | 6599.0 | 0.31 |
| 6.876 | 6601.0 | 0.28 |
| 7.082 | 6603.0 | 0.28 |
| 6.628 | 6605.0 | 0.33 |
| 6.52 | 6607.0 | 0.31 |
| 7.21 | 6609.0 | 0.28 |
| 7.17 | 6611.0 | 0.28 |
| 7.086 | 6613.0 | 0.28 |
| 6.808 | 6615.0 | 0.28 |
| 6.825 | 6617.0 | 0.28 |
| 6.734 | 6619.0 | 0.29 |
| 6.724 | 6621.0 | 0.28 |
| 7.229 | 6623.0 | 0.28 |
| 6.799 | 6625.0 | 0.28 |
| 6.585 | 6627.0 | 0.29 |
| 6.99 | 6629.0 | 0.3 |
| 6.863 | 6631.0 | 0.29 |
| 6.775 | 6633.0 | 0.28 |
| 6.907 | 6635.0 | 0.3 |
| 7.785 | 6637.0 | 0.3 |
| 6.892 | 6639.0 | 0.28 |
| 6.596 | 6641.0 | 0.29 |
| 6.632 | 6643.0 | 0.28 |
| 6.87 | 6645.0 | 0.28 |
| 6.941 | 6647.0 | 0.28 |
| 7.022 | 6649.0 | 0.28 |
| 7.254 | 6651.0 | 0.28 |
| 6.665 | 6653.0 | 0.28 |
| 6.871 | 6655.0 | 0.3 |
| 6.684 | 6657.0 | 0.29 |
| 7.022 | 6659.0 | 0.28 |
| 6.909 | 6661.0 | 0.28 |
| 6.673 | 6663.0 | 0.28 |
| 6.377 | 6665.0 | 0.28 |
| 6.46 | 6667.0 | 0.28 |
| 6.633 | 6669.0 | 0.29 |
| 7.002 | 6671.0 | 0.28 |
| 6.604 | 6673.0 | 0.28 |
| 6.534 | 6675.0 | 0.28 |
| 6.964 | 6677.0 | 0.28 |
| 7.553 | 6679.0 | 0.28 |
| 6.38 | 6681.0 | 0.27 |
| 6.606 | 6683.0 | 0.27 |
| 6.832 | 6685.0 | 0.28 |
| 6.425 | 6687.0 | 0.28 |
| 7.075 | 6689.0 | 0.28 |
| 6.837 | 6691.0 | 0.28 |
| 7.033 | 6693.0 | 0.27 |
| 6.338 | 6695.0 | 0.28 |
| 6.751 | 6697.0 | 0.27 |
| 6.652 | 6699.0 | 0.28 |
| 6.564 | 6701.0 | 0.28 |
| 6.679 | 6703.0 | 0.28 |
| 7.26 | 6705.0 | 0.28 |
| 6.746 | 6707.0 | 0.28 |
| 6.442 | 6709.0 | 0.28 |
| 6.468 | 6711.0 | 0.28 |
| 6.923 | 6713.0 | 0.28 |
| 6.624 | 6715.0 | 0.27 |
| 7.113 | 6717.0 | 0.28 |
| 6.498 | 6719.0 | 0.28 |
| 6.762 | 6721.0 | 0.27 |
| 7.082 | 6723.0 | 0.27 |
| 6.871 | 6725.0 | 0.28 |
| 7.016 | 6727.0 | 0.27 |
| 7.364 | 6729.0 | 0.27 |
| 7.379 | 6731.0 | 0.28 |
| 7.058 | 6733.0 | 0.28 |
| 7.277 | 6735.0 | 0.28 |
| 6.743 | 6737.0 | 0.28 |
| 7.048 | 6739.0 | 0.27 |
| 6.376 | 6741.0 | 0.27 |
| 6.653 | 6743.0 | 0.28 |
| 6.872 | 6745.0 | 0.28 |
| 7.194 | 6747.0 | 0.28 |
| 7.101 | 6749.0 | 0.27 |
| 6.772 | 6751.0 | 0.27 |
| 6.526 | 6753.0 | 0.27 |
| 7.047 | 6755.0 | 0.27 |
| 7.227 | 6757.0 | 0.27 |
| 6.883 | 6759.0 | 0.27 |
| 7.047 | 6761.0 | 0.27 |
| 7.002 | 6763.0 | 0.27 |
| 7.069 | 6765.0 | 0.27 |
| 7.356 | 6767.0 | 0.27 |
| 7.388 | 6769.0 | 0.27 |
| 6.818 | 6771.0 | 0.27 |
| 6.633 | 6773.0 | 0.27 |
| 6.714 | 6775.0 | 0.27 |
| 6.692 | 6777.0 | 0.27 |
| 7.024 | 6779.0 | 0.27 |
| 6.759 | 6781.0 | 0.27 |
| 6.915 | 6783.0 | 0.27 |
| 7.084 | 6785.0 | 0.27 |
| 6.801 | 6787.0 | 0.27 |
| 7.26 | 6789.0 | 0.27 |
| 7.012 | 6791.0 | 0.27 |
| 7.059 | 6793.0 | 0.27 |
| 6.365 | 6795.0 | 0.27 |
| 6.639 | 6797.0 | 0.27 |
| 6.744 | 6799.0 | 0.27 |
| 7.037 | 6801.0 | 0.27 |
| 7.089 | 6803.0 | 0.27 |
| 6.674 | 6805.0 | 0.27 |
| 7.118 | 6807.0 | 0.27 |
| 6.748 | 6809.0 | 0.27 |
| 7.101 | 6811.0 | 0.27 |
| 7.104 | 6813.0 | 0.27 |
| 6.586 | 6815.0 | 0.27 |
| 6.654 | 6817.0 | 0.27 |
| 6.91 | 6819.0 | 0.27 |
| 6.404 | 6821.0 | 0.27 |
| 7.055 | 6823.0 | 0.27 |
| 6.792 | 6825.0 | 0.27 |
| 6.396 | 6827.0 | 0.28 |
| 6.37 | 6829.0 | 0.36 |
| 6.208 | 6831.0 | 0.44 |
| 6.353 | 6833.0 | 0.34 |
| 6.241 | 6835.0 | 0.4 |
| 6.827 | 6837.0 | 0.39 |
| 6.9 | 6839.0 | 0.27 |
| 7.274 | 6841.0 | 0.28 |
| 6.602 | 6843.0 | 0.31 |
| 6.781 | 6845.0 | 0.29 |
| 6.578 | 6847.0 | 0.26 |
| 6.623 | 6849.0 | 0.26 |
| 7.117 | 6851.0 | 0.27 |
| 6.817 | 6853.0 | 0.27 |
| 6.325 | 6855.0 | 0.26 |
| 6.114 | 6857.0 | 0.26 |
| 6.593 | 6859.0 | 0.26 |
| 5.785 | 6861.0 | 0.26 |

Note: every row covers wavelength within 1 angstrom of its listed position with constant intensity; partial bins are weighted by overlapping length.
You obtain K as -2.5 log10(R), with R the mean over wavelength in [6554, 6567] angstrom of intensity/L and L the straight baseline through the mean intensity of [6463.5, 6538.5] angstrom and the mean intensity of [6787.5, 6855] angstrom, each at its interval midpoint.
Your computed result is 0.16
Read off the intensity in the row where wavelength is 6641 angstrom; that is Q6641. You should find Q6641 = 6.596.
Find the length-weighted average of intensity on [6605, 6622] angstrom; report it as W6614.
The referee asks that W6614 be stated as 6.87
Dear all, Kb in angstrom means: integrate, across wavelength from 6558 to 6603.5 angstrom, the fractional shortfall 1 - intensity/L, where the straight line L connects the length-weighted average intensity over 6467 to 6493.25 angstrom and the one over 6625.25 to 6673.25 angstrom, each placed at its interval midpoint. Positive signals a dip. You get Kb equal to 2.2 angstrom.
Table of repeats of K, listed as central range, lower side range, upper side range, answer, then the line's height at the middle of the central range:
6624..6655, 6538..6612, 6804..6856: -0.04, 6.64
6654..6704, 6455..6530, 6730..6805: 0.03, 6.92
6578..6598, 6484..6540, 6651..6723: 0.01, 6.84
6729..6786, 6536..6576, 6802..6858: -0.05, 6.64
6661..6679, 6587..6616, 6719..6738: 0.03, 6.94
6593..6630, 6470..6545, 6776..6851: 0.00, 6.86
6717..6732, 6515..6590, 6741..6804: -0.02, 6.85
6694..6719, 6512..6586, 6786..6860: 0.00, 6.69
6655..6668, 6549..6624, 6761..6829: 0.00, 6.7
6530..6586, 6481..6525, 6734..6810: 0.04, 6.85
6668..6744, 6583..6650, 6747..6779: 0.02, 6.92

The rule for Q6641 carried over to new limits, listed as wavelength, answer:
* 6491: 7.003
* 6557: 5.212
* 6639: 6.892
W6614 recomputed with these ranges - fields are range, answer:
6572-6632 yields 6.79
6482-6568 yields 6.72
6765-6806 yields 6.91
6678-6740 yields 6.85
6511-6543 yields 6.9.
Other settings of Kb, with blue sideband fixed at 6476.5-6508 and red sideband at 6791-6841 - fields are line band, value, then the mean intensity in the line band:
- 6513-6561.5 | 1.90 angstrom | 6.63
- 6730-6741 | -0.40 angstrom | 7.04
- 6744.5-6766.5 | -0.69 angstrom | 6.99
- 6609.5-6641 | -0.41 angstrom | 6.94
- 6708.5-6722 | 0.20 angstrom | 6.7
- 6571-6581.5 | 0.37 angstrom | 6.63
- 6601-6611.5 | -0.07 angstrom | 6.91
